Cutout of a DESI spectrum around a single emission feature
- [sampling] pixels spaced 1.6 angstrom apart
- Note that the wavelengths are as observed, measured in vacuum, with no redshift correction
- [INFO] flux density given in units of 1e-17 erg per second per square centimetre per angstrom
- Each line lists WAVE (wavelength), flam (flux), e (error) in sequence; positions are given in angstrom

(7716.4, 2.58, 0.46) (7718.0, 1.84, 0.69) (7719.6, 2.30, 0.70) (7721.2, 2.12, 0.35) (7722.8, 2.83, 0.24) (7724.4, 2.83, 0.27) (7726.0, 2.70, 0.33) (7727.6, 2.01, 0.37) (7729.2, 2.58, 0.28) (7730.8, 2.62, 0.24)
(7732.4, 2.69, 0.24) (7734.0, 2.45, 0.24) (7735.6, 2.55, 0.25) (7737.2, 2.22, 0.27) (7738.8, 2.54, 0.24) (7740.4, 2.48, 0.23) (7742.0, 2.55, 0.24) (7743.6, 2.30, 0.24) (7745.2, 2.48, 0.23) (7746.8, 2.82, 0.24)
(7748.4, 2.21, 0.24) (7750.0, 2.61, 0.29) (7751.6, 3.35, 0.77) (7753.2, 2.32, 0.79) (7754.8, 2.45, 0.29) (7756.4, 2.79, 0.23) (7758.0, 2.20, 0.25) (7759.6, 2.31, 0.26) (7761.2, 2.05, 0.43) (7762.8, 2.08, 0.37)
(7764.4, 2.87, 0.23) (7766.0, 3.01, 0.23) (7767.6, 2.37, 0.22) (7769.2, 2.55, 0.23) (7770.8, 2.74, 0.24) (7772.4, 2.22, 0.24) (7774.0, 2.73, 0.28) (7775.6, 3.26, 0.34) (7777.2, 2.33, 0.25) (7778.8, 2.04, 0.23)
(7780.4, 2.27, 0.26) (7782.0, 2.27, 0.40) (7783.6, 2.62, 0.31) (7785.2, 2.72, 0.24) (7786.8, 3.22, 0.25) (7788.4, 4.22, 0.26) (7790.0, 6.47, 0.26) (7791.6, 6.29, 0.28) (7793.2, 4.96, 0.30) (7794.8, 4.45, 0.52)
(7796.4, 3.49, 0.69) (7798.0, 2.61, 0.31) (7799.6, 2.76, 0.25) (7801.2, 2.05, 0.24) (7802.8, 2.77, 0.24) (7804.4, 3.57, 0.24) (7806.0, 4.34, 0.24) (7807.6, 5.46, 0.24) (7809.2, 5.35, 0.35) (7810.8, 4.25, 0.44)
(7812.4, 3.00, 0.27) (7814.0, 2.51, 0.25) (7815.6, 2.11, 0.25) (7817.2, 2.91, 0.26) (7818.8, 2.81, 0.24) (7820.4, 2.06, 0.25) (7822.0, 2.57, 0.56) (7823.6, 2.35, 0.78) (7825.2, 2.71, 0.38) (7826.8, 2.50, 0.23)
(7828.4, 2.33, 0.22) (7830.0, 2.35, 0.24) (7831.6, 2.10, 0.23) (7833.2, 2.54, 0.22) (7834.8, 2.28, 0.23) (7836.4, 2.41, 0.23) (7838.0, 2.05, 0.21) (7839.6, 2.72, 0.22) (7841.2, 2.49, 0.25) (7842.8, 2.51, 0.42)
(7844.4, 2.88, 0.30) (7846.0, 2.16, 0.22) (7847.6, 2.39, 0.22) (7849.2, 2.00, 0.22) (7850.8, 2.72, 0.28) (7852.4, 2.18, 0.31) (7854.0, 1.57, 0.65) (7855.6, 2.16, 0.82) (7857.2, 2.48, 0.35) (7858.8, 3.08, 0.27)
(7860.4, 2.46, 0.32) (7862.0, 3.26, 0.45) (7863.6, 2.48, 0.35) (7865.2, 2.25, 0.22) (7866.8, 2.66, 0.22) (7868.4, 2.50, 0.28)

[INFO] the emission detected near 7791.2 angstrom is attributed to [S II] 6716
